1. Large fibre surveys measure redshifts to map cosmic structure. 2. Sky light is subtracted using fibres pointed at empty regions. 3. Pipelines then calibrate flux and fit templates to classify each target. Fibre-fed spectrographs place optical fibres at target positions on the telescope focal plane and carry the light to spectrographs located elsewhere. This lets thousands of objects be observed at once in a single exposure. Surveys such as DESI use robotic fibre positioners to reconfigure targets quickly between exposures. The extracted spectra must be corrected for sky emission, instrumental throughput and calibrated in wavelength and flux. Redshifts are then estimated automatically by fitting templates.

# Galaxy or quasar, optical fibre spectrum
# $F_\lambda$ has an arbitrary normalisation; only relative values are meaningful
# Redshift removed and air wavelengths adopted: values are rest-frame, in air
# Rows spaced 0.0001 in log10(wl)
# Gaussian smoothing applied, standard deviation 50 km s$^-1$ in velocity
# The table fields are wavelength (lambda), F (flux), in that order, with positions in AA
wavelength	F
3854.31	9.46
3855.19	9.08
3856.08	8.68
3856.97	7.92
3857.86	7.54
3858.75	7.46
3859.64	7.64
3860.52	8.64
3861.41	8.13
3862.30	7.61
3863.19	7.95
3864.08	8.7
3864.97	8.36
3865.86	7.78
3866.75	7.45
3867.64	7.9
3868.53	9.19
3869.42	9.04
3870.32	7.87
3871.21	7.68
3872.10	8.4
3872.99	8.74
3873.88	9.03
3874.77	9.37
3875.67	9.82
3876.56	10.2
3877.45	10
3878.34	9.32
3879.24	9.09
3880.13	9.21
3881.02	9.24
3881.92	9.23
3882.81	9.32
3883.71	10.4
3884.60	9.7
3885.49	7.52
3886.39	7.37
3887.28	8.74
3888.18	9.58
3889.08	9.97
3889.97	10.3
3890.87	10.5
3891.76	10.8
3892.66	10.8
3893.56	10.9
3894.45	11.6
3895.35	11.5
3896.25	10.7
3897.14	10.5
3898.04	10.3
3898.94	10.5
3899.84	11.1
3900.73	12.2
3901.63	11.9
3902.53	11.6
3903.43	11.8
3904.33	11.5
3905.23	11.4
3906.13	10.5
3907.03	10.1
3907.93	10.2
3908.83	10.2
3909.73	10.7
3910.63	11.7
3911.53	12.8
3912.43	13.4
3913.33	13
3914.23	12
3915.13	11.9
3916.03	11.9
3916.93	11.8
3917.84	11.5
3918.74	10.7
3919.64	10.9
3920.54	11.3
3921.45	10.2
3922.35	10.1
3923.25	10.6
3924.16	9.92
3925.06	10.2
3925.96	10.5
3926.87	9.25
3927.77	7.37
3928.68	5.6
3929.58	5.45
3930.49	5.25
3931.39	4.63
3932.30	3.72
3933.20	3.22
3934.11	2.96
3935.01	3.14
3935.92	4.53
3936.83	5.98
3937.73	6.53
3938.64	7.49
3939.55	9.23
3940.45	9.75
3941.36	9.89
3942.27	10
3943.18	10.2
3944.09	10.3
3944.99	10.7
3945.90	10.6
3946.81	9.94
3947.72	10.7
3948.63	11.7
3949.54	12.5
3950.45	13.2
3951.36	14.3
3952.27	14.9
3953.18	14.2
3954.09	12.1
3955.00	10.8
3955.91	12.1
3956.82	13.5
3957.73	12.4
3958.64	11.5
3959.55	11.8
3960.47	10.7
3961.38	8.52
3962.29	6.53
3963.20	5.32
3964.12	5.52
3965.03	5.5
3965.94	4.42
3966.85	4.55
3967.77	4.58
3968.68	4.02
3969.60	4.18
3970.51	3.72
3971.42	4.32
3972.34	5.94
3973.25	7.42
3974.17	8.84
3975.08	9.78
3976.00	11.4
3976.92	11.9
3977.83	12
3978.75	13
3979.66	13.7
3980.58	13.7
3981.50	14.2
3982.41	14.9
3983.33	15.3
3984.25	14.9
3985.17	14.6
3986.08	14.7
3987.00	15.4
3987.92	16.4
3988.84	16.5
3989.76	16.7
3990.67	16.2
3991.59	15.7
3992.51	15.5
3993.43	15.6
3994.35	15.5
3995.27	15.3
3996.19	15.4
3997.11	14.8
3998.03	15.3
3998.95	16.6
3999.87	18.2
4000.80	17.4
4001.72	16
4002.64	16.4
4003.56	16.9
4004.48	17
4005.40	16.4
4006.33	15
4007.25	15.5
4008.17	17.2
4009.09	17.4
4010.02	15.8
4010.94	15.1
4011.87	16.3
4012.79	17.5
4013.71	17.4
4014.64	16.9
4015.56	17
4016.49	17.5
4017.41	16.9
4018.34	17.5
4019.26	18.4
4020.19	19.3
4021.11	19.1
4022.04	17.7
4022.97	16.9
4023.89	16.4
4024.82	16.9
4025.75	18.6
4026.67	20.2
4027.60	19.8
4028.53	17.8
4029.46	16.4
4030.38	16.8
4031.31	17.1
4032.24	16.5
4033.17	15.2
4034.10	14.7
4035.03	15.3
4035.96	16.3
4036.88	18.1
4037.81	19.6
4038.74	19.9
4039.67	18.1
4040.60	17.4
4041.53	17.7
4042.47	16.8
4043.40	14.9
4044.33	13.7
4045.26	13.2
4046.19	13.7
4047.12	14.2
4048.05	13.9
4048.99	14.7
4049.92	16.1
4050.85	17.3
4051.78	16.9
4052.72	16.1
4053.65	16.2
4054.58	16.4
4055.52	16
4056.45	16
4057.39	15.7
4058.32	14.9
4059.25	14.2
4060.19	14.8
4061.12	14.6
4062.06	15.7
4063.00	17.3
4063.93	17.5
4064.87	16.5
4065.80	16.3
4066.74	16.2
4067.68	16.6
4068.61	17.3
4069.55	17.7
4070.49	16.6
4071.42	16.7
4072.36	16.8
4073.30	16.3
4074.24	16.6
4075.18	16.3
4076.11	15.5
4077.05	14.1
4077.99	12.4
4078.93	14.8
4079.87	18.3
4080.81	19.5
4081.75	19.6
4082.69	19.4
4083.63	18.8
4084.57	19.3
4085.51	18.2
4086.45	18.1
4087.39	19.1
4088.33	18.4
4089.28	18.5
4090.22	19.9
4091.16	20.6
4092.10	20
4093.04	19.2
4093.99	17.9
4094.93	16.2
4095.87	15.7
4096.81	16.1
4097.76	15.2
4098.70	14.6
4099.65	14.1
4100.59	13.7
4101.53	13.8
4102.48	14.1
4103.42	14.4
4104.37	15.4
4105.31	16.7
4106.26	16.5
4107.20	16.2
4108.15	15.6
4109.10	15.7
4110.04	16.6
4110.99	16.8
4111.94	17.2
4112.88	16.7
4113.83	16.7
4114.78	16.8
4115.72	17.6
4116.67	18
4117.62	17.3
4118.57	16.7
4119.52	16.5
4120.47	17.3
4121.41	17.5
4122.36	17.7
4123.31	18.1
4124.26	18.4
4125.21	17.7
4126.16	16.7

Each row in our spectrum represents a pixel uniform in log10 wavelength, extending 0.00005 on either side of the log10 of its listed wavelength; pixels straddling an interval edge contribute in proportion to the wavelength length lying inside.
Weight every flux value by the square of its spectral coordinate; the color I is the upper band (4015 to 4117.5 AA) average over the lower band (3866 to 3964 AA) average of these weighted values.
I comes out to 1.84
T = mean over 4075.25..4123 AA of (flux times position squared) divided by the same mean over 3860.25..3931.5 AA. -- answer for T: 1.9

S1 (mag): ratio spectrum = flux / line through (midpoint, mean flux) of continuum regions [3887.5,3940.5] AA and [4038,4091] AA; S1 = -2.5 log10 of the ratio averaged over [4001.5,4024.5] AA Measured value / -0.19 mag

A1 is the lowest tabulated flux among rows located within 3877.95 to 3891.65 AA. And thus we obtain 7.37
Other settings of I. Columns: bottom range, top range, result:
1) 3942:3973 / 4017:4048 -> 1.91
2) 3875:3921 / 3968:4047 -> 1.51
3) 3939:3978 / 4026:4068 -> 1.81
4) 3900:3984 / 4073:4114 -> 1.87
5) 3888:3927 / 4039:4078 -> 1.55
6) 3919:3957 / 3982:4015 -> 1.79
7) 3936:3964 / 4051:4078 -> 1.63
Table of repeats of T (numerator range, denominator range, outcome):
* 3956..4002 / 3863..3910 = 1.27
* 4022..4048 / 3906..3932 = 1.76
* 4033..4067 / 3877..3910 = 1.68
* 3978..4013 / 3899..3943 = 1.73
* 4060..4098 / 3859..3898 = 2.07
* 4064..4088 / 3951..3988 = 1.74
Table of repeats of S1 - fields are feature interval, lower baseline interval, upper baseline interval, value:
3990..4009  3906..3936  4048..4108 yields -0.25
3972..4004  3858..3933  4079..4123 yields -0.11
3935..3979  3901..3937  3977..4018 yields 0.33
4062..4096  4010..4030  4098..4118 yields -0.06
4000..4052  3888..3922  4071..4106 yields -0.13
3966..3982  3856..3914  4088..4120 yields 0.42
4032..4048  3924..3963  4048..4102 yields -0.10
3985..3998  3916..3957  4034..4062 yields -0.23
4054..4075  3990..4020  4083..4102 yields 0.06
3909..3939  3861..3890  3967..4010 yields 0.21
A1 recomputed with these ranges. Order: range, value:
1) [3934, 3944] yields 2.96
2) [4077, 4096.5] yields 12.4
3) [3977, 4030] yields 12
